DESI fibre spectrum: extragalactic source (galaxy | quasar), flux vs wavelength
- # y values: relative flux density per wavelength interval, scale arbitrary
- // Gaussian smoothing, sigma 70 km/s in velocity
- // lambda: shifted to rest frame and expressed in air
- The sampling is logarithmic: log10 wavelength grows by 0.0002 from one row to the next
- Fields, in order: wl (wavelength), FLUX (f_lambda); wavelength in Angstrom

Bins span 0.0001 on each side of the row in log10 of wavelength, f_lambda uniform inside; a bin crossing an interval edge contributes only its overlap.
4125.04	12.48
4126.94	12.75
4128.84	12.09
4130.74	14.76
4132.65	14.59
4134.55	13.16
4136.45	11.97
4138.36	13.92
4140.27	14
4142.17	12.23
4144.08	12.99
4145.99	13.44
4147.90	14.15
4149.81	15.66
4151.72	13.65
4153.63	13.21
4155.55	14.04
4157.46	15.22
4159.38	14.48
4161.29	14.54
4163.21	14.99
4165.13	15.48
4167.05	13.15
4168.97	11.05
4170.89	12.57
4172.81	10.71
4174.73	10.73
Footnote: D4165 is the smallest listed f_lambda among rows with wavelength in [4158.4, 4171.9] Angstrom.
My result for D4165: 11.05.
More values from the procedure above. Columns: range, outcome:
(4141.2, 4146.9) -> 12.23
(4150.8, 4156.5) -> 13.21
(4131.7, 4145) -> 11.97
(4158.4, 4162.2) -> 14.48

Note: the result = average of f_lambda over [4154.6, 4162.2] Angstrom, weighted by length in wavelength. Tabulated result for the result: 14.6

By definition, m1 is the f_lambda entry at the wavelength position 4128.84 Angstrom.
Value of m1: 12.09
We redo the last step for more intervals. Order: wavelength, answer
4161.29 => 14.54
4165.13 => 15.48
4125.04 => 12.48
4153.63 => 13.21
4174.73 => 10.73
